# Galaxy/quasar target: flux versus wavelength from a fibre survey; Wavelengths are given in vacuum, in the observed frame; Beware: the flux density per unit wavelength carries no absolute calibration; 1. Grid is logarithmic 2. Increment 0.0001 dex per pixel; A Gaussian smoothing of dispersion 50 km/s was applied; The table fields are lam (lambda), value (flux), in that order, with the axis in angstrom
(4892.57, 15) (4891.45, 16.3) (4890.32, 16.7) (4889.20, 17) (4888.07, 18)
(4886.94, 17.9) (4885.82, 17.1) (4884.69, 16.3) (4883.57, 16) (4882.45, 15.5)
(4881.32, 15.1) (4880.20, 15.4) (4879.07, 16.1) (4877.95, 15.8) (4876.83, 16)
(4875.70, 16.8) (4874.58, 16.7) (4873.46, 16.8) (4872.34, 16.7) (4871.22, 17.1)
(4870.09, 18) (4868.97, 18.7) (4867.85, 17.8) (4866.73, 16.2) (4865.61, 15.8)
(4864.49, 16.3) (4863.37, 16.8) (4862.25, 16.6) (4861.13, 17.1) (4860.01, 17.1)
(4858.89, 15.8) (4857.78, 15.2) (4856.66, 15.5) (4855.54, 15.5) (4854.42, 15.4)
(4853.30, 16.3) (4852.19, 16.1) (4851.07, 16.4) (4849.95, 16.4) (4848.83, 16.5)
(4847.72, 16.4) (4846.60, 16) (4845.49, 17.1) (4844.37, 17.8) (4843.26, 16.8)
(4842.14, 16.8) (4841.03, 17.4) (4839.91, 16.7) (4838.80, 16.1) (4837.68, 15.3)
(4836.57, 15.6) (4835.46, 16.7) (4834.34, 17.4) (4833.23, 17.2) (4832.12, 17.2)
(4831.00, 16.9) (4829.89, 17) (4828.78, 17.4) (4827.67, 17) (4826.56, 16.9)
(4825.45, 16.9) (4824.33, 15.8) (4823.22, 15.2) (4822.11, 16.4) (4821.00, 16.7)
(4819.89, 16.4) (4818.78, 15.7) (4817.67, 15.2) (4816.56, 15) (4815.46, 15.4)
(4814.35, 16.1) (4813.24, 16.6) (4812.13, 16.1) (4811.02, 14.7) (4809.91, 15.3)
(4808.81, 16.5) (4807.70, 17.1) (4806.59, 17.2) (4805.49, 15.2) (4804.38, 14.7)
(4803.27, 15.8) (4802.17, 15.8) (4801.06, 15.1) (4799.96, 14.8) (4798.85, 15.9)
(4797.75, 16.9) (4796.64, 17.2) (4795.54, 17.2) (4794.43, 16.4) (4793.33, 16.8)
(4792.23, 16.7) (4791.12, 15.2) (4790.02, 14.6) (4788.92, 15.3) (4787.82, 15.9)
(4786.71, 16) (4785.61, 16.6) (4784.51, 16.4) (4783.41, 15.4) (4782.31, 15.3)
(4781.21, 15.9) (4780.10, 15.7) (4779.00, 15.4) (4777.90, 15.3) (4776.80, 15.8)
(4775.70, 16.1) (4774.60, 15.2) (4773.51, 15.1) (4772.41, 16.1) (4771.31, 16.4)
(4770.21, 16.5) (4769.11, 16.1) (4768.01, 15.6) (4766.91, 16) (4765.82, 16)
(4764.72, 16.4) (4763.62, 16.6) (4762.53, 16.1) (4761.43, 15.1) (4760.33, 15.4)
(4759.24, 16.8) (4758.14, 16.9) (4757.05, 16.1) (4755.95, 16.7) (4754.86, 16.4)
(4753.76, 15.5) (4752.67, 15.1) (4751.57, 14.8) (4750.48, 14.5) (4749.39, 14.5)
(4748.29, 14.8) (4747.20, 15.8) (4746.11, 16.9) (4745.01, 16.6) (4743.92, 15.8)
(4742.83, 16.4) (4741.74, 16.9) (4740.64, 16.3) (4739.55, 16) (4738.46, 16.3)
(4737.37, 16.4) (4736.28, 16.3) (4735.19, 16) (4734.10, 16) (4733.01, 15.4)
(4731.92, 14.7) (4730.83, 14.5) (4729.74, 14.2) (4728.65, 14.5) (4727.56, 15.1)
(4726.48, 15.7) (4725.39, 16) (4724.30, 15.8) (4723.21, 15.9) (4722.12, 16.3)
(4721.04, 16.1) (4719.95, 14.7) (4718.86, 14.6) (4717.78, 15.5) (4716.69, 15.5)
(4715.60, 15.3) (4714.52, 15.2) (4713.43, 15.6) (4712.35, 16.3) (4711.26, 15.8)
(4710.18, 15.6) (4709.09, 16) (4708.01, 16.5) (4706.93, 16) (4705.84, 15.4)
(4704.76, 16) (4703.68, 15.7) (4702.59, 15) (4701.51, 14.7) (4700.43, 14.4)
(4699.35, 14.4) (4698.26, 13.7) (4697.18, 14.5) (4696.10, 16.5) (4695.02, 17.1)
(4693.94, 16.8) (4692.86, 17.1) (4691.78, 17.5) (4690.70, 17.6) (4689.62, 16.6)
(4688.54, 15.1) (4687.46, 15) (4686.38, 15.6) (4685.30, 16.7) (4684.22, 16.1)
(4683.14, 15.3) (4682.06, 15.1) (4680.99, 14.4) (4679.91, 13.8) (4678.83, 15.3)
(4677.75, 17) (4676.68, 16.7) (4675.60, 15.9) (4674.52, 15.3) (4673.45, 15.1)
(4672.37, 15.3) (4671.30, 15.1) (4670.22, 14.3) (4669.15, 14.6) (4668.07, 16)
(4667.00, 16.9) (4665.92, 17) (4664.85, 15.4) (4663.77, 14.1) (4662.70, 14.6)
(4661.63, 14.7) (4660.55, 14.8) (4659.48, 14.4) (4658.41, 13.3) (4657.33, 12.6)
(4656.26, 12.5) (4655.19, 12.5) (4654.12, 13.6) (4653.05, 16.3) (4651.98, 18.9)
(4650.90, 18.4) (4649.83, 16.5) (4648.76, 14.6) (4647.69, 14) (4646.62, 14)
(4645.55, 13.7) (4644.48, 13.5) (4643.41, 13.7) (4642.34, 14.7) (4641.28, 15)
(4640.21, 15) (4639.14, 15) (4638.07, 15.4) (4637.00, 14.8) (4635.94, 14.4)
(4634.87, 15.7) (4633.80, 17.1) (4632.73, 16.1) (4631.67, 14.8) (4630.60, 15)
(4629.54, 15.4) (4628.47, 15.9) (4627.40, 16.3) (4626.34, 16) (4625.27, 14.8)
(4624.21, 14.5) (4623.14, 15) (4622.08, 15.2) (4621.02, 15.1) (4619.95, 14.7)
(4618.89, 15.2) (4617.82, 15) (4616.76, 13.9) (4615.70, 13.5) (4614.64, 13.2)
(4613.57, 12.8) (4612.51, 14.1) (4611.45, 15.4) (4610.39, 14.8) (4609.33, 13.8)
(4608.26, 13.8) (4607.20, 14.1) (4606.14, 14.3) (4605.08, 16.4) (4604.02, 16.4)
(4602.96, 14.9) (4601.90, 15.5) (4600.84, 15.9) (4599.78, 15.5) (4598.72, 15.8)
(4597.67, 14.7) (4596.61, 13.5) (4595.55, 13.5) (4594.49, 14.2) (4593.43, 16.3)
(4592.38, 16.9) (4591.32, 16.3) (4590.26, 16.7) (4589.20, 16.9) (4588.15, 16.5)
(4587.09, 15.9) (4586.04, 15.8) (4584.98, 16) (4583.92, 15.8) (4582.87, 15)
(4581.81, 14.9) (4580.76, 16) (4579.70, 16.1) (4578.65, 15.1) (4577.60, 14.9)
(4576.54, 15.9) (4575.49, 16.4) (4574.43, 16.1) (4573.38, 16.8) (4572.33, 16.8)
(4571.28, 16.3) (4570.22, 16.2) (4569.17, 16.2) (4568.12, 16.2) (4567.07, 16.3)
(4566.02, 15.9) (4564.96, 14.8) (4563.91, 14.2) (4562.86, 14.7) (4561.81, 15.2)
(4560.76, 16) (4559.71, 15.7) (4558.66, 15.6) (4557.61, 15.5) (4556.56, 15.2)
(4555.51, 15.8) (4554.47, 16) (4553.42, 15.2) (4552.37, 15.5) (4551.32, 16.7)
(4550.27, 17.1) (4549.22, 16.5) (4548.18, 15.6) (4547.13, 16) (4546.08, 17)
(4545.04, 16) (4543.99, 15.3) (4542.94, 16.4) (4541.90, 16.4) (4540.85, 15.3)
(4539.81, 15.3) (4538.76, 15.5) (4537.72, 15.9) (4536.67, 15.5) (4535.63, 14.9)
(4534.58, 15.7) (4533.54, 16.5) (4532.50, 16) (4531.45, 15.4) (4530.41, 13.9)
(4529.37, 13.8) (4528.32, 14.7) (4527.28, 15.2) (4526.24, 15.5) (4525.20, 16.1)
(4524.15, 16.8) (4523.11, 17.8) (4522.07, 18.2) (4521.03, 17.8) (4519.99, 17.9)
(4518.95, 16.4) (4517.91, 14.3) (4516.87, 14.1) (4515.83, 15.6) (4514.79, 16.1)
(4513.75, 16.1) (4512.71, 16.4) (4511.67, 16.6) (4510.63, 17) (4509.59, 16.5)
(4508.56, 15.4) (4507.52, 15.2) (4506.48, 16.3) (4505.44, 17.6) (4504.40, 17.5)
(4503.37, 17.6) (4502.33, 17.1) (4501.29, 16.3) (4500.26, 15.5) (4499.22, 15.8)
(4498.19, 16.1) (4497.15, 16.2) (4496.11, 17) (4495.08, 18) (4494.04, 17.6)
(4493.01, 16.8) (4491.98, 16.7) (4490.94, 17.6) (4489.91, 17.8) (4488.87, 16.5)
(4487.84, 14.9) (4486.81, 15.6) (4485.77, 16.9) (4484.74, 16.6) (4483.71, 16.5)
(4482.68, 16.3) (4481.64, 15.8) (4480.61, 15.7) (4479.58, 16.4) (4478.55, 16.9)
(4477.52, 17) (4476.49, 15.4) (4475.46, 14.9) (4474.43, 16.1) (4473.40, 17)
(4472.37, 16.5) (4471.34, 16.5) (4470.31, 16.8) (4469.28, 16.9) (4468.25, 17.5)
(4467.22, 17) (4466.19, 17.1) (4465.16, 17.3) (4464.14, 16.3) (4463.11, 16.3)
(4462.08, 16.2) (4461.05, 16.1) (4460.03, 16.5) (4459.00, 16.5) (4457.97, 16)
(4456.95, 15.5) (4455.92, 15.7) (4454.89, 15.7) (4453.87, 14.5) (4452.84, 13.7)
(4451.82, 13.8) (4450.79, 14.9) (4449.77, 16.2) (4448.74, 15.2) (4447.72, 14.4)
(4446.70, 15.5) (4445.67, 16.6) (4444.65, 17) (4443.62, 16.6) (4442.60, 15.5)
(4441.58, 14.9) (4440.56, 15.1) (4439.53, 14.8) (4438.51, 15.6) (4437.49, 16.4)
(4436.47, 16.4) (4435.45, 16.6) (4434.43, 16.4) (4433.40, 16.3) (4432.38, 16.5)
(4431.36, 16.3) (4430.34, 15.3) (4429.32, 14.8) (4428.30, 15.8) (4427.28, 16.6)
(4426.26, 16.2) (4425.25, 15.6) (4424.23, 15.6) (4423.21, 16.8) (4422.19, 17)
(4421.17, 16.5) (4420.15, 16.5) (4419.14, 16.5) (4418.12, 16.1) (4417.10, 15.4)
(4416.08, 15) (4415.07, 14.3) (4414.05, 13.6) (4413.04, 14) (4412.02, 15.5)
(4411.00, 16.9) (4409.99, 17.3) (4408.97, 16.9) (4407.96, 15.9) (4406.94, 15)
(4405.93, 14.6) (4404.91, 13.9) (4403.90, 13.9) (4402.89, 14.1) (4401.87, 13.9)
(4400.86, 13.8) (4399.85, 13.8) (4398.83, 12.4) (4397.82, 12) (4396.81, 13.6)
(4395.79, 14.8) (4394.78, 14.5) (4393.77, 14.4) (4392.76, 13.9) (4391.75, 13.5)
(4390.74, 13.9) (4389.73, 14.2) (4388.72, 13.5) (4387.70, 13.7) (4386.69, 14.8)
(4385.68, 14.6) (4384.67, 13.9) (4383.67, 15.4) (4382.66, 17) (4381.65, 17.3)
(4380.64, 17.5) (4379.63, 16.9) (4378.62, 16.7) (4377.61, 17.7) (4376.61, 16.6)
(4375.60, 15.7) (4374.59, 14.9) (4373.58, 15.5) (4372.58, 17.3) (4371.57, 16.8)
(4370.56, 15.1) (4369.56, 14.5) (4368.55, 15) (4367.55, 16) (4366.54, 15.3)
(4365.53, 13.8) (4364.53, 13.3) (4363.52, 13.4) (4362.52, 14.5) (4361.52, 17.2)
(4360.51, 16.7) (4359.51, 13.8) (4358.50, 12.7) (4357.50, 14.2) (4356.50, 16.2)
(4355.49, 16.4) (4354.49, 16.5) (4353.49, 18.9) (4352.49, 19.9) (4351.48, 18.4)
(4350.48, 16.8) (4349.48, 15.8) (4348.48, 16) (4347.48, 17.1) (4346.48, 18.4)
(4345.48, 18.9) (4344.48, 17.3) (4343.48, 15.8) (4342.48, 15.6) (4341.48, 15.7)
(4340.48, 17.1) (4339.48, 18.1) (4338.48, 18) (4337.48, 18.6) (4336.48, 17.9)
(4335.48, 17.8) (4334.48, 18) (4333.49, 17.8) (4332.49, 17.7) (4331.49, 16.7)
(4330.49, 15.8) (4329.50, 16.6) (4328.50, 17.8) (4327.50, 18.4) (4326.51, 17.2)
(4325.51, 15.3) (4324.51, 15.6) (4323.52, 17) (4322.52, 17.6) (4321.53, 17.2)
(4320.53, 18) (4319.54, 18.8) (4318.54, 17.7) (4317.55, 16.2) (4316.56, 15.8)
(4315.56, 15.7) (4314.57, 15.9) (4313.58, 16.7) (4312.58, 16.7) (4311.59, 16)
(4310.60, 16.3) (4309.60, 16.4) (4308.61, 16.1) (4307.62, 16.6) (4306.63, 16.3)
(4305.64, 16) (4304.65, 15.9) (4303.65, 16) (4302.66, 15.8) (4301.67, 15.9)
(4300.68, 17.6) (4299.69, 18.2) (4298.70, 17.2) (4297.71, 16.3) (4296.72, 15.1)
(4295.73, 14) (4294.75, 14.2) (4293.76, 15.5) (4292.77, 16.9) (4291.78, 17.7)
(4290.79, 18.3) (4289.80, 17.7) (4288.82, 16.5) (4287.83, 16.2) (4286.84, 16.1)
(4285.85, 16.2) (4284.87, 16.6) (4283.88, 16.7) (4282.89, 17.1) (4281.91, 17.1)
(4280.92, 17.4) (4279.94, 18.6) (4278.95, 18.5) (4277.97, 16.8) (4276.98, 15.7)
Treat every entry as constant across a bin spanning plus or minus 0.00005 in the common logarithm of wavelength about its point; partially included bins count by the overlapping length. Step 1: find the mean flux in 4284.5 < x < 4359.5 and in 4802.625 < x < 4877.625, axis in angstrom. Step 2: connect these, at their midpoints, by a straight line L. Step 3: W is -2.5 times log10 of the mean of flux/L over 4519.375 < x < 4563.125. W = 0.047 mag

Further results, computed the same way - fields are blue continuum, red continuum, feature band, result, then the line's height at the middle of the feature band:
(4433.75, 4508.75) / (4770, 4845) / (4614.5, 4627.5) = 0.10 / 16.2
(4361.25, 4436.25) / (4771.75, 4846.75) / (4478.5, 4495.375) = -0.08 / 15.5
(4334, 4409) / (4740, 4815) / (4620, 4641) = 0.03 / 15.8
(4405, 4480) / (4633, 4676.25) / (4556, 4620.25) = 0.00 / 15.3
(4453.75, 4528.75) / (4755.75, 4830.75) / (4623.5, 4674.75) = 0.08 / 16.2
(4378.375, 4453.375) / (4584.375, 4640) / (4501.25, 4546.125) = -0.06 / 15.2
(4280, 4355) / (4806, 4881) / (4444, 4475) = 0.05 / 16.8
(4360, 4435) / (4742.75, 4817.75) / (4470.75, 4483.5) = -0.06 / 15.4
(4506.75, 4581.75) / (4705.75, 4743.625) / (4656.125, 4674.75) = 0.07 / 15.7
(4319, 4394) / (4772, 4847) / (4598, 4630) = 0.09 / 16.2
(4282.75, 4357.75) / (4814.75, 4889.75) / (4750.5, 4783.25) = 0.05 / 16.5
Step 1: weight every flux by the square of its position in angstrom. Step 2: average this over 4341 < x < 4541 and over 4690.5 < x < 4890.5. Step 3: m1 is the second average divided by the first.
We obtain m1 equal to 1.18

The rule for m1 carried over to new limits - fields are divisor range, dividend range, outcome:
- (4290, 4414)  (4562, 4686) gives 1.08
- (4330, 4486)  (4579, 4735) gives 1.08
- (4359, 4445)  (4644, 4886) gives 1.21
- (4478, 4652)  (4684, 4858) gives 1.11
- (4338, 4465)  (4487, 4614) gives 1.08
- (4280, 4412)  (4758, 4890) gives 1.25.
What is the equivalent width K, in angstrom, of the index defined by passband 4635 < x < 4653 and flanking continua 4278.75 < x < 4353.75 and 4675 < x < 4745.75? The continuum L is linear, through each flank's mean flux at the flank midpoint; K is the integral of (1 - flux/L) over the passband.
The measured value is 0.9 angstrom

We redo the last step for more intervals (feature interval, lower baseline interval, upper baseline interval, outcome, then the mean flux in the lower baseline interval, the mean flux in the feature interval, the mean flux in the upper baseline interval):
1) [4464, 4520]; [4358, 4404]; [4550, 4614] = -4.50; 14.9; 16.5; 15.5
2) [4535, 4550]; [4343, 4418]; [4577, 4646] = -0.65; 15.4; 15.8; 15.1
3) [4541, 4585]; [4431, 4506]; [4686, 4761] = 0.58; 16.2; 15.8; 15.7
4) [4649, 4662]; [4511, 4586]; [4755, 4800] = 0.86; 15.8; 14.9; 16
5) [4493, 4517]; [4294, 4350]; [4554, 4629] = -1.00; 16.8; 16.5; 15.4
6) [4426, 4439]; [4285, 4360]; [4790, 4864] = 0.41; 16.7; 16.1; 16.3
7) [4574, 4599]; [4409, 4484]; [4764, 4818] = 0.47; 16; 15.6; 15.9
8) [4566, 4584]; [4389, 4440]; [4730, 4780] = -0.51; 15.2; 16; 15.8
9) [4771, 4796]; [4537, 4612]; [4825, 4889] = 0.75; 15.6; 15.9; 16.6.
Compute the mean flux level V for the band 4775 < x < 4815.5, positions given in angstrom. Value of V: 15.9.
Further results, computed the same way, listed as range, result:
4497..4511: 16.4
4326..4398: 16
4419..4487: 16.1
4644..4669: 14.9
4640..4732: 15.3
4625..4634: 15.7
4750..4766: 15.9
